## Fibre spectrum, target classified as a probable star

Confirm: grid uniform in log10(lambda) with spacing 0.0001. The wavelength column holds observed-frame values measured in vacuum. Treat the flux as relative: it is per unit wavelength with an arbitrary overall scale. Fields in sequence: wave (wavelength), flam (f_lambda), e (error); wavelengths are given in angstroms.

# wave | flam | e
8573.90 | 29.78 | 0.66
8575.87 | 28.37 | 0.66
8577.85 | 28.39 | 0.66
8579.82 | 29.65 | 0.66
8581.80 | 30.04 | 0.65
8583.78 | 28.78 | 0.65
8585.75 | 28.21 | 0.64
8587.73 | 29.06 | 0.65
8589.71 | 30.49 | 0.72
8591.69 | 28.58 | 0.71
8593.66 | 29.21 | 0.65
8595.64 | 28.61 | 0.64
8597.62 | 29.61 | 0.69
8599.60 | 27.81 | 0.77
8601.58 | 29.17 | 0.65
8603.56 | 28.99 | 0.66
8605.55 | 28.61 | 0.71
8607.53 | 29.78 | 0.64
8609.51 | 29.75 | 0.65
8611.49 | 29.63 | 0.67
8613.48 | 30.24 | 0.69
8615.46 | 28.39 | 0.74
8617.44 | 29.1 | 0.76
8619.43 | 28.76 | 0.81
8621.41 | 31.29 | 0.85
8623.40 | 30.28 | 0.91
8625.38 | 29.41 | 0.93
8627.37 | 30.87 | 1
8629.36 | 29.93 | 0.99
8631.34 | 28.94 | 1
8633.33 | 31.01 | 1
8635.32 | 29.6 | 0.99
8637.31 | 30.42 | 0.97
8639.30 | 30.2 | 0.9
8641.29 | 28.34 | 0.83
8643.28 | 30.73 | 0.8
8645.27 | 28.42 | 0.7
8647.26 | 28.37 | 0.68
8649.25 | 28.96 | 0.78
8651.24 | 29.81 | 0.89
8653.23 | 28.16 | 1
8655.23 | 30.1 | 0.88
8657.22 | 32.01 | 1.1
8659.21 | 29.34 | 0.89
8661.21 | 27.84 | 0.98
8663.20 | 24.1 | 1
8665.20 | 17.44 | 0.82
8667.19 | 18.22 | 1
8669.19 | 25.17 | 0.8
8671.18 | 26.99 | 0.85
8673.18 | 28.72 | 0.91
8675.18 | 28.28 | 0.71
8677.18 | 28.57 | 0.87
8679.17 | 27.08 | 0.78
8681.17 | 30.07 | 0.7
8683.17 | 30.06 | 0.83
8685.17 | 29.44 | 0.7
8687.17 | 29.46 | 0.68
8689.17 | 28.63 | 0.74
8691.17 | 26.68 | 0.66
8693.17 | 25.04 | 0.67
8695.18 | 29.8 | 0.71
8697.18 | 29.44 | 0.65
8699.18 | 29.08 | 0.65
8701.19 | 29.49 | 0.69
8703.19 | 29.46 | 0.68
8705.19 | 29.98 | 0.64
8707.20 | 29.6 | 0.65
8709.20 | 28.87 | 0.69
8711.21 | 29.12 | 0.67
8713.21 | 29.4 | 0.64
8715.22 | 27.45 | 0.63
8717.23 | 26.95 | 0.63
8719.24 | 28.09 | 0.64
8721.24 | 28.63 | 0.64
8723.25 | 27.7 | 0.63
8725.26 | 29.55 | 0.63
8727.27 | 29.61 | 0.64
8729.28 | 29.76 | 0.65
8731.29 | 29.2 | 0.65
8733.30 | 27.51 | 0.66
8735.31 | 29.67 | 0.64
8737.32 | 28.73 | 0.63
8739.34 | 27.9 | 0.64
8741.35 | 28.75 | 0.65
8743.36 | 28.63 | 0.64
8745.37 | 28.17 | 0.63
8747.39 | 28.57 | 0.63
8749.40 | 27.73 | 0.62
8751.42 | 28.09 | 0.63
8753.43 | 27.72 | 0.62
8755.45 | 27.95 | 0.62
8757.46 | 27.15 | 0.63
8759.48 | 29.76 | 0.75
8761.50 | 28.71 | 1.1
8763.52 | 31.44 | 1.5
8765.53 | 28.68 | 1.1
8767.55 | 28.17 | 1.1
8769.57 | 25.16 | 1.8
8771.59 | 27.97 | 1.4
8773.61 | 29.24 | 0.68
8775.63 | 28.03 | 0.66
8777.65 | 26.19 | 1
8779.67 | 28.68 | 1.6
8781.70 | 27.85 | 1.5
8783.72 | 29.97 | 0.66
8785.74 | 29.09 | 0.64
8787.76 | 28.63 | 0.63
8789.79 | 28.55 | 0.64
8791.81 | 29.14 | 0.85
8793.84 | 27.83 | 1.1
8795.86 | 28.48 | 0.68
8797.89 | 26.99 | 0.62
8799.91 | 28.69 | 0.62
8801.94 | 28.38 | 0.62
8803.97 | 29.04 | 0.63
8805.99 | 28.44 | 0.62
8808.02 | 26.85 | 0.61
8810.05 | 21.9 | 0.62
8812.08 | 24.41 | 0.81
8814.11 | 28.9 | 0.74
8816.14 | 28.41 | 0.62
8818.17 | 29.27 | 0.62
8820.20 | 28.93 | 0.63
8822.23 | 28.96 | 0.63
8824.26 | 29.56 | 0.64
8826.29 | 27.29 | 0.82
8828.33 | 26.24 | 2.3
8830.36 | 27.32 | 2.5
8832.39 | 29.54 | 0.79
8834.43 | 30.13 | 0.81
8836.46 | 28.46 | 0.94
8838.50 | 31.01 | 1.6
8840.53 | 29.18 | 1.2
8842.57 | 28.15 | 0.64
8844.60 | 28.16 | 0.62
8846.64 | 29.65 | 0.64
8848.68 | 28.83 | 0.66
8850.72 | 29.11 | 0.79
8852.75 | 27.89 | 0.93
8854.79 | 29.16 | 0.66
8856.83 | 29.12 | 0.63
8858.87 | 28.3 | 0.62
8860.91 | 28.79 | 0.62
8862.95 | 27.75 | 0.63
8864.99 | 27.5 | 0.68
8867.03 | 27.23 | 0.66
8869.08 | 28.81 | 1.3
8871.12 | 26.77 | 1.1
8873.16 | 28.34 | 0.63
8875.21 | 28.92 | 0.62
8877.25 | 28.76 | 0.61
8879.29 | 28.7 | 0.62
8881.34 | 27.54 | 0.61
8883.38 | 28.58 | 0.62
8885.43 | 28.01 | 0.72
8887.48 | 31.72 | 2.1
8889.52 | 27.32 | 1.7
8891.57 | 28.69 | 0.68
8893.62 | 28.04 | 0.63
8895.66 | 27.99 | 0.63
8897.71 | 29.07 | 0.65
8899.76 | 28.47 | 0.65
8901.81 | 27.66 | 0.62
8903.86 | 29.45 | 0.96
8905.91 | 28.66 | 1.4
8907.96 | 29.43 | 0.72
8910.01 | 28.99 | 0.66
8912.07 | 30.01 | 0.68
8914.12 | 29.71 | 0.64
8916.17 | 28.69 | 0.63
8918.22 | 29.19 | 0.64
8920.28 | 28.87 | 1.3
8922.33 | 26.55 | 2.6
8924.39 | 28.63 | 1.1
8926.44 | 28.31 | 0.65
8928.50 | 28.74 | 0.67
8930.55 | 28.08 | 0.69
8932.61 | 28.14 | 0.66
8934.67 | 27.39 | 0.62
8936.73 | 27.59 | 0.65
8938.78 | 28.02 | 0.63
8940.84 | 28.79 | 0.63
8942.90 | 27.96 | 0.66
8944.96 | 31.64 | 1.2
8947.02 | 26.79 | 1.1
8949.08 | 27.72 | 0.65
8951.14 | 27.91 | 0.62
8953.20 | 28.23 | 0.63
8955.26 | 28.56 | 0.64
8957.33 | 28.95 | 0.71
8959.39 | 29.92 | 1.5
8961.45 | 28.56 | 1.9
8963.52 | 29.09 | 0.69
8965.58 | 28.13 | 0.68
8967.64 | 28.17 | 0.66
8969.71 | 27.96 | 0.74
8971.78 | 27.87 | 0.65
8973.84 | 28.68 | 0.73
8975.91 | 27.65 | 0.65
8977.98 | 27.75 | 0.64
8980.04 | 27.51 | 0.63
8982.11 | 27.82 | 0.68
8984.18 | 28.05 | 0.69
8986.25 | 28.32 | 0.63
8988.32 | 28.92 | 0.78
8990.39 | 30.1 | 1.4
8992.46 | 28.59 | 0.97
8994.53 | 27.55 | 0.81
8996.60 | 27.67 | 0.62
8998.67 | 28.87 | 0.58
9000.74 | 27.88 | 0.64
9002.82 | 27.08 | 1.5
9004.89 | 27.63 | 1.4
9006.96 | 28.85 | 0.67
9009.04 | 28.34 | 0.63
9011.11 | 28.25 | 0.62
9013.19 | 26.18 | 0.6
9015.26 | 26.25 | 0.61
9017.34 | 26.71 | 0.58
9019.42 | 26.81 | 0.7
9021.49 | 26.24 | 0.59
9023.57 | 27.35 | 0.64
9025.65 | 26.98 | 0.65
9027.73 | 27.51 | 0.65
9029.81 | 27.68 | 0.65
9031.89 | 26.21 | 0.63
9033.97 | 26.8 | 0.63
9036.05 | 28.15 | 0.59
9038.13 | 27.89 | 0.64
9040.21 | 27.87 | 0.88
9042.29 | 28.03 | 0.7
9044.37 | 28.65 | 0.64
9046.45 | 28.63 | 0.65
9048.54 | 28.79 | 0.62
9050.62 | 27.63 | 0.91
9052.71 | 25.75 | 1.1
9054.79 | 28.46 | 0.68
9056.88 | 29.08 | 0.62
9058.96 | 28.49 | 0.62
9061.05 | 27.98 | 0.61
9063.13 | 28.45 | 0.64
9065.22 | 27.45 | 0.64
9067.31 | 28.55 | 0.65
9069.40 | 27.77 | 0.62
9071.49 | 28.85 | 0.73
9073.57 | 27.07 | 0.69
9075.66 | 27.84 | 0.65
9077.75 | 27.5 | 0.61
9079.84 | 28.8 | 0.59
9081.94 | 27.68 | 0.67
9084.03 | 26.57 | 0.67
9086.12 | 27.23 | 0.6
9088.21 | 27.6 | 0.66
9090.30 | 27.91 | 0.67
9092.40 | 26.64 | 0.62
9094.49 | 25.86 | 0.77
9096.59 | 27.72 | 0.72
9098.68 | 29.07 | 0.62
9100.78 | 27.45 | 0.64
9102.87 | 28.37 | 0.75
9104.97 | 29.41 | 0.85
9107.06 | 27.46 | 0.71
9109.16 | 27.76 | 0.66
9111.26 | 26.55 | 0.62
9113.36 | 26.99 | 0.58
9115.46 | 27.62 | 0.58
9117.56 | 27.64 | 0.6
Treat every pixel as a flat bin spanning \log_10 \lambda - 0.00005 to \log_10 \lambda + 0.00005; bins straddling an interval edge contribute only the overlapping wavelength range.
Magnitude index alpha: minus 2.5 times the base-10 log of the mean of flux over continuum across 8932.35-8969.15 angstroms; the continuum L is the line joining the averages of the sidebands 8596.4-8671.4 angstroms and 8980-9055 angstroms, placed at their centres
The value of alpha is -0.02 mag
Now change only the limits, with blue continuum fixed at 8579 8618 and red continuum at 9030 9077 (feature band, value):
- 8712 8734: 0.01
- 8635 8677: 0.05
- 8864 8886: 0.01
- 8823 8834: 0.02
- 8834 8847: -0.03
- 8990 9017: 0.01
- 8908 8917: -0.04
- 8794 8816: 0.05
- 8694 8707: -0.02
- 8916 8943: 0.00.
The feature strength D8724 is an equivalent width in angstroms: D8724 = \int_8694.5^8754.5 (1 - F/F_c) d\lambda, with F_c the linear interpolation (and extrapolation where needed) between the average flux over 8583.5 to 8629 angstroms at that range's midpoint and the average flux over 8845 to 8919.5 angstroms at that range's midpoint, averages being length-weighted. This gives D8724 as 0.61 angstroms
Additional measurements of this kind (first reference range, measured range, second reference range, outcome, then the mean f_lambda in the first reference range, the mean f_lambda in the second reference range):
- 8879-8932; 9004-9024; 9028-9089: 0.6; 28.7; 27.8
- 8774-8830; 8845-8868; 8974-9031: -0.5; 28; 27.7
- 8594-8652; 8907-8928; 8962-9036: -0.5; 29.5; 27.8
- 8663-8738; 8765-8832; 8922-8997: 0.4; 28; 28.3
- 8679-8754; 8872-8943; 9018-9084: -1.0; 28.7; 27.7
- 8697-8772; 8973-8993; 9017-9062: -0.4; 28.6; 27.6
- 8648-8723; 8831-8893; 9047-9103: -1.7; 28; 27.8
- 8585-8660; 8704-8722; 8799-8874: 0.2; 29.5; 28.2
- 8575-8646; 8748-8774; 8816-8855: 0.6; 29.4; 28.8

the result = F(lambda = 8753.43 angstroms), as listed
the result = 27.72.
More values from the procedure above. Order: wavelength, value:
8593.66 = 29.21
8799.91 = 28.69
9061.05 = 27.98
